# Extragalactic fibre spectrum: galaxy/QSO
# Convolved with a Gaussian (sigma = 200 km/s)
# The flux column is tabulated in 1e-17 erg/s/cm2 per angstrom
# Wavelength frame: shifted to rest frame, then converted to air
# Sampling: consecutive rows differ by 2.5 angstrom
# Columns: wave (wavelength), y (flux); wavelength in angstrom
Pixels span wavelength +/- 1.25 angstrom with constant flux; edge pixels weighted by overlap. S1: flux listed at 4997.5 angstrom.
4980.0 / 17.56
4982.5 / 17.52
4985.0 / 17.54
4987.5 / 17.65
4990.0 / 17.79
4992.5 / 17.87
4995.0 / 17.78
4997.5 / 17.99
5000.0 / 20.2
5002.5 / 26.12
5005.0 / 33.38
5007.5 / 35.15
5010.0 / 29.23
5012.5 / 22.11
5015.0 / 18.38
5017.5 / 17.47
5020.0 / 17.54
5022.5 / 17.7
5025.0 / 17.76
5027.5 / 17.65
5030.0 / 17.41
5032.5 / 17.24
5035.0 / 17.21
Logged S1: 17.99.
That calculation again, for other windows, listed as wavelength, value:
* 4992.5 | 17.87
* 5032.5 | 17.24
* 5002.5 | 26.12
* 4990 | 17.79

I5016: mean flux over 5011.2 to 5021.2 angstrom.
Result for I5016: 18.9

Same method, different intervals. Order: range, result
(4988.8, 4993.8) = 17.8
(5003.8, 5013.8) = 29.9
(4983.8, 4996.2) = 17.7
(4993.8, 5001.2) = 18.7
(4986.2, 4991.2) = 17.7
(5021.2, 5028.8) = 17.7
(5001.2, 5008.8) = 31.5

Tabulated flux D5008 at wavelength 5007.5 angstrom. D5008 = 35.15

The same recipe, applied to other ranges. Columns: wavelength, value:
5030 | 17.41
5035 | 17.21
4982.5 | 17.52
